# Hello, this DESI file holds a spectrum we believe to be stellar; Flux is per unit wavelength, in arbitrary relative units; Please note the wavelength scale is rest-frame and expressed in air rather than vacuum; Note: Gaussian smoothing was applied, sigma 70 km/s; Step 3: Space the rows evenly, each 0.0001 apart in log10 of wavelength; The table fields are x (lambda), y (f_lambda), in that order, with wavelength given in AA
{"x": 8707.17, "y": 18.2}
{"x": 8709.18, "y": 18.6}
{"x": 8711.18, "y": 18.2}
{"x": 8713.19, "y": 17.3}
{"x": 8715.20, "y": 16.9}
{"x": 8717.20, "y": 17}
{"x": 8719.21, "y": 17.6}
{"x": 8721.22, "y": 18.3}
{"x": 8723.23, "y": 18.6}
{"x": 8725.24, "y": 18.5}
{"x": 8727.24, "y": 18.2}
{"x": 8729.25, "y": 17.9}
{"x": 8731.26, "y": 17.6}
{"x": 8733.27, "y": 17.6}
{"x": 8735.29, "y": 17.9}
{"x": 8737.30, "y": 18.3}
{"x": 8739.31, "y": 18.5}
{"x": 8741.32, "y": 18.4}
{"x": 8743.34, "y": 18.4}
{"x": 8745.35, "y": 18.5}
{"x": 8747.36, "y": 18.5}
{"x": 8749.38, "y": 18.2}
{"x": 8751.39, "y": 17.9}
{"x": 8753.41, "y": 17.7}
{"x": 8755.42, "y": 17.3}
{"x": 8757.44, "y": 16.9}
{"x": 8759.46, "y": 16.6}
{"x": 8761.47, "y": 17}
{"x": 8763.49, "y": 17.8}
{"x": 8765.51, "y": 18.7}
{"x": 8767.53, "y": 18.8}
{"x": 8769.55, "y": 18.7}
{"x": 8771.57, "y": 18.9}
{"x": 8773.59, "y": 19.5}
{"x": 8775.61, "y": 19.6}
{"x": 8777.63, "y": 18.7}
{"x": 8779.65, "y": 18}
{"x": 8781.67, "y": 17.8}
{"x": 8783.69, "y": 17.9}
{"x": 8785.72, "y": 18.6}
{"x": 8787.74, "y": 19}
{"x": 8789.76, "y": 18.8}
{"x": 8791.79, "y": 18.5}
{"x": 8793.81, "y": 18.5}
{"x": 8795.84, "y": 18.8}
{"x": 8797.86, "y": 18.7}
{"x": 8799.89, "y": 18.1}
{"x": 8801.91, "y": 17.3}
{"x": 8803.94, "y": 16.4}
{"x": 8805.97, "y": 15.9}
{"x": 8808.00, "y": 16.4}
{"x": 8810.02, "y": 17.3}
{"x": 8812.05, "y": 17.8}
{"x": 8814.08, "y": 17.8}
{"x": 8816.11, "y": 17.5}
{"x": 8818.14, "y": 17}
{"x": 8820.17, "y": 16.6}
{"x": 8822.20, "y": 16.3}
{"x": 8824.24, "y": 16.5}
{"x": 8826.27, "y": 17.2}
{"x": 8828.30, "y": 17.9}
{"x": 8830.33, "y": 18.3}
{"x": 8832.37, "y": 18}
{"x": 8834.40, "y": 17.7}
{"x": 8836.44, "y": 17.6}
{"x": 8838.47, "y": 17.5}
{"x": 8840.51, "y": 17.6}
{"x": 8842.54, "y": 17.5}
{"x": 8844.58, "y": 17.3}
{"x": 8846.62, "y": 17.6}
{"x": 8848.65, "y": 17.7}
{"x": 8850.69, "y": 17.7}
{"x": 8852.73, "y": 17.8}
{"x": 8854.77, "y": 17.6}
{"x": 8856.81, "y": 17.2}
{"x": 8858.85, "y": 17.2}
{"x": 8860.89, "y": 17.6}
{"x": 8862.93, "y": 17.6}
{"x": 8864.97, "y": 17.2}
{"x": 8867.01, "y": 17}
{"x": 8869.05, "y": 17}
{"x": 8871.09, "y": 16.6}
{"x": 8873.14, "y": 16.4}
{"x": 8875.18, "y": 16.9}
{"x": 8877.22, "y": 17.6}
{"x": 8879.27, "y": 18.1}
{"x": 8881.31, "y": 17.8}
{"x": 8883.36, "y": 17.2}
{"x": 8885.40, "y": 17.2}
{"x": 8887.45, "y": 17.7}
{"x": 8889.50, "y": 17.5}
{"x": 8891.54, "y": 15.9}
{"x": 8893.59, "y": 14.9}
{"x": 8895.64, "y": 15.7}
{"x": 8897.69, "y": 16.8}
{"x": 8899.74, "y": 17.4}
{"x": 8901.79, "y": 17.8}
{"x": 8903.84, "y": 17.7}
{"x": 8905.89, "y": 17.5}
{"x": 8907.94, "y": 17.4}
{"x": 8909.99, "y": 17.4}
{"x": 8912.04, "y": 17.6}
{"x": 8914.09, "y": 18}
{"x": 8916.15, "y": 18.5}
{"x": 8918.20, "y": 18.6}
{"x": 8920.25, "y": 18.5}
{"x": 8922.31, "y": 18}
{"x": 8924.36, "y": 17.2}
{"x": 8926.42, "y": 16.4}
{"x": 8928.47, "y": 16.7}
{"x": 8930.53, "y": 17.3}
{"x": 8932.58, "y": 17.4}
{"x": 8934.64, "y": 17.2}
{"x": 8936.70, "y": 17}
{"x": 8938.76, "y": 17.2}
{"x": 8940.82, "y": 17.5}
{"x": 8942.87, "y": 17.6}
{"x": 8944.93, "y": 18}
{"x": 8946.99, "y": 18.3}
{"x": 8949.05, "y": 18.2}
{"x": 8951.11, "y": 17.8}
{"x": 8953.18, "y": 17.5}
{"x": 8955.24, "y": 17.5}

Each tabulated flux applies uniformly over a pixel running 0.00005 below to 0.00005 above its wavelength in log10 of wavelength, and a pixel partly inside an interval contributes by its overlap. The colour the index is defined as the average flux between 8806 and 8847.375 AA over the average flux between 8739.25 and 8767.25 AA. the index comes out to 1.0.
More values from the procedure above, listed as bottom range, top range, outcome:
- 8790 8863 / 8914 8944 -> 1.00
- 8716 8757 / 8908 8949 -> 0.98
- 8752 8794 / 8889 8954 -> 0.95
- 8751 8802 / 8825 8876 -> 0.95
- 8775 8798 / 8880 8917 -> 0.93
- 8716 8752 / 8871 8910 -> 0.94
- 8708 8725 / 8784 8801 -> 1.04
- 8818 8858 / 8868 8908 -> 0.98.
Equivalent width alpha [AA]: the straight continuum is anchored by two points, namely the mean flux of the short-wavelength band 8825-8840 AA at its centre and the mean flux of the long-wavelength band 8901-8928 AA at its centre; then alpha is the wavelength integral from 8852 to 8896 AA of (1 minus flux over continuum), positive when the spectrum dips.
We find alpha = 1.6 AA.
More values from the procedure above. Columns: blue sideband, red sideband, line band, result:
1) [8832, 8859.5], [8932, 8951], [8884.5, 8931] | 0.8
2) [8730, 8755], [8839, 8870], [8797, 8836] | 0.8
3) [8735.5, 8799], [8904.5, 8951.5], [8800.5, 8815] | 0.9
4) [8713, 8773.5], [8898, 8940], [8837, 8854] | 0.1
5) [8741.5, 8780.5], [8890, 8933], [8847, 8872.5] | 0.4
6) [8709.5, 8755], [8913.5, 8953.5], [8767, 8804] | -1.2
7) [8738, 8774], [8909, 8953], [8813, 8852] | 1.0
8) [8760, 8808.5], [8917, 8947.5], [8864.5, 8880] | 0.6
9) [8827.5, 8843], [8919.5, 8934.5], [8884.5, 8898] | 0.8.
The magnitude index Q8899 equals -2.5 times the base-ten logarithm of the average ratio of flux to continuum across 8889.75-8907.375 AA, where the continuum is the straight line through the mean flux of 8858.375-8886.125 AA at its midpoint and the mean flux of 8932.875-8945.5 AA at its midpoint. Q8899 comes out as 0.03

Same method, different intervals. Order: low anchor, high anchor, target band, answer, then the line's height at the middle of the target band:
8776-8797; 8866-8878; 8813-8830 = 0.04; 17.8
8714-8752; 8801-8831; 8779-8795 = -0.06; 17.4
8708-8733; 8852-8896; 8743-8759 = -0.01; 17.7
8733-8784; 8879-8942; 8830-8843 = 0.00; 17.7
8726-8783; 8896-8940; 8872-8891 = 0.02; 17.6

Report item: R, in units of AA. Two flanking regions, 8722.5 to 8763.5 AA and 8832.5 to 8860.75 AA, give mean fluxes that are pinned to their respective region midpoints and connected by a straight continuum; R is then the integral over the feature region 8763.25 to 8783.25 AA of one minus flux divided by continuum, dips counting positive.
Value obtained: -0.95 AA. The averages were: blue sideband 17.9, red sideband 17.6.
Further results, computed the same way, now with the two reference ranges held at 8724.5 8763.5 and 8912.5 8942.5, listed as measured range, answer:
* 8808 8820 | 0.3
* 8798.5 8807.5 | 0.4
